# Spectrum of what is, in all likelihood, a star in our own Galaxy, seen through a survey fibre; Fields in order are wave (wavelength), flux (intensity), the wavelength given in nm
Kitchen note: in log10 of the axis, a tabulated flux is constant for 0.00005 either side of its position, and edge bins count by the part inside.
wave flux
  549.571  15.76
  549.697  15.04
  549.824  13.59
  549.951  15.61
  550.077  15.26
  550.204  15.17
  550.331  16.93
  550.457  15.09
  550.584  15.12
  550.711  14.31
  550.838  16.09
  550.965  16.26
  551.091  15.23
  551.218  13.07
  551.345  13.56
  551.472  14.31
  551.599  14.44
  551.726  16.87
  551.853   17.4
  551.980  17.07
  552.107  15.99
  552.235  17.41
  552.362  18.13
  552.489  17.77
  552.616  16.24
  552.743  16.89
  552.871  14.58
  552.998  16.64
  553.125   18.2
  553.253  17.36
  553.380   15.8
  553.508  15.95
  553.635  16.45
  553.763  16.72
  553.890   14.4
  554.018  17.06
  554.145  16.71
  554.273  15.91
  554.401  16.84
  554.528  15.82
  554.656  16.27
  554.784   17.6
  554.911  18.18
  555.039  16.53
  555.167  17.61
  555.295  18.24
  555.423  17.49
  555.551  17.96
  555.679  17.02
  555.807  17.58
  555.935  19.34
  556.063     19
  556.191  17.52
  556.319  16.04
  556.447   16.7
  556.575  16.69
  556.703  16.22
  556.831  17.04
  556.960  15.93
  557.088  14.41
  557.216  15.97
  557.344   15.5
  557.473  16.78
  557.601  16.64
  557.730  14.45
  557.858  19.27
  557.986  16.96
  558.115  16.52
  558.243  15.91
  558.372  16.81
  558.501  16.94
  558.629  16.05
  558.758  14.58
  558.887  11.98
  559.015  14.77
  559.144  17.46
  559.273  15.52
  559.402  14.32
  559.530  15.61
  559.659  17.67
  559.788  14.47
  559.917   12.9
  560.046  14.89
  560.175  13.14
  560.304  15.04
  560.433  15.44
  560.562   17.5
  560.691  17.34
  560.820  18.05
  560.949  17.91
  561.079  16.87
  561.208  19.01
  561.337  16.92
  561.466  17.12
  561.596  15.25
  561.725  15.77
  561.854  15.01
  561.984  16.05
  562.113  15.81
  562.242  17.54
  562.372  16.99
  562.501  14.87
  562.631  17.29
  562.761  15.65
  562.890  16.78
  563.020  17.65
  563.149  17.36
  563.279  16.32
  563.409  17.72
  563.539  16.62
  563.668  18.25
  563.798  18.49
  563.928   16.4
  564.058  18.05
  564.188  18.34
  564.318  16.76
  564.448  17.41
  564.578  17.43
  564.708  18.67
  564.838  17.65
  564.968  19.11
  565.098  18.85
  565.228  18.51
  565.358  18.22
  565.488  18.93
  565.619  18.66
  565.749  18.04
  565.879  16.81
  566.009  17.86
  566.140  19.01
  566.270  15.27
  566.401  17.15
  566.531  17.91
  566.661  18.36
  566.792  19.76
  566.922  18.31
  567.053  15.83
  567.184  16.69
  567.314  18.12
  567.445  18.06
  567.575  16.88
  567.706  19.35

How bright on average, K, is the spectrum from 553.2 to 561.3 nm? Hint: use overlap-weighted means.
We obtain 16.4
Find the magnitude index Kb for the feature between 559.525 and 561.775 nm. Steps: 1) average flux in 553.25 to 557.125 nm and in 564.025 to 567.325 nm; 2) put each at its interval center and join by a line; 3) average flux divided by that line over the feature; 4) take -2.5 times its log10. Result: 0.080 mag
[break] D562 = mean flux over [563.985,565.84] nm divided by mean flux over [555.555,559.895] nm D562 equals 1.12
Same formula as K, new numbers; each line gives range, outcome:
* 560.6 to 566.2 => 17.4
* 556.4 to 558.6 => 16.4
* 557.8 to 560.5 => 15.5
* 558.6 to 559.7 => 15.3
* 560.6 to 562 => 16.9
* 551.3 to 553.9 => 16.4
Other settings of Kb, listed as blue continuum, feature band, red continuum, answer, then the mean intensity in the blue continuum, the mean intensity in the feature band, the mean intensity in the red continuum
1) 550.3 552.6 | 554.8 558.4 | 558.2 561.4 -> -0.07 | 15.8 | 17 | 15.9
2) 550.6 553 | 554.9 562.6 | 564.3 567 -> 0.04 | 15.9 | 16.4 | 18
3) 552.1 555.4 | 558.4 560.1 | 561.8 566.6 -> 0.13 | 16.8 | 15.2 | 17.4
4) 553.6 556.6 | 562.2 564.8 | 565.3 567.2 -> 0.03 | 17.1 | 17.2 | 17.8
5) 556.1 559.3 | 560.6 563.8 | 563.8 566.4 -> 0.02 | 16.1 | 16.9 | 17.9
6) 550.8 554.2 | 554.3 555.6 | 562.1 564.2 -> -0.05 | 16.2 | 17.2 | 17.1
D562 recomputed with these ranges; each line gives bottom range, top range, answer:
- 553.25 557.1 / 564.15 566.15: 1.07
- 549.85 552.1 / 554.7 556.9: 1.13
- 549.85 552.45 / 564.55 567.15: 1.15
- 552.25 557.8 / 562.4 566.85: 1.05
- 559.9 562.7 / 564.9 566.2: 1.13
